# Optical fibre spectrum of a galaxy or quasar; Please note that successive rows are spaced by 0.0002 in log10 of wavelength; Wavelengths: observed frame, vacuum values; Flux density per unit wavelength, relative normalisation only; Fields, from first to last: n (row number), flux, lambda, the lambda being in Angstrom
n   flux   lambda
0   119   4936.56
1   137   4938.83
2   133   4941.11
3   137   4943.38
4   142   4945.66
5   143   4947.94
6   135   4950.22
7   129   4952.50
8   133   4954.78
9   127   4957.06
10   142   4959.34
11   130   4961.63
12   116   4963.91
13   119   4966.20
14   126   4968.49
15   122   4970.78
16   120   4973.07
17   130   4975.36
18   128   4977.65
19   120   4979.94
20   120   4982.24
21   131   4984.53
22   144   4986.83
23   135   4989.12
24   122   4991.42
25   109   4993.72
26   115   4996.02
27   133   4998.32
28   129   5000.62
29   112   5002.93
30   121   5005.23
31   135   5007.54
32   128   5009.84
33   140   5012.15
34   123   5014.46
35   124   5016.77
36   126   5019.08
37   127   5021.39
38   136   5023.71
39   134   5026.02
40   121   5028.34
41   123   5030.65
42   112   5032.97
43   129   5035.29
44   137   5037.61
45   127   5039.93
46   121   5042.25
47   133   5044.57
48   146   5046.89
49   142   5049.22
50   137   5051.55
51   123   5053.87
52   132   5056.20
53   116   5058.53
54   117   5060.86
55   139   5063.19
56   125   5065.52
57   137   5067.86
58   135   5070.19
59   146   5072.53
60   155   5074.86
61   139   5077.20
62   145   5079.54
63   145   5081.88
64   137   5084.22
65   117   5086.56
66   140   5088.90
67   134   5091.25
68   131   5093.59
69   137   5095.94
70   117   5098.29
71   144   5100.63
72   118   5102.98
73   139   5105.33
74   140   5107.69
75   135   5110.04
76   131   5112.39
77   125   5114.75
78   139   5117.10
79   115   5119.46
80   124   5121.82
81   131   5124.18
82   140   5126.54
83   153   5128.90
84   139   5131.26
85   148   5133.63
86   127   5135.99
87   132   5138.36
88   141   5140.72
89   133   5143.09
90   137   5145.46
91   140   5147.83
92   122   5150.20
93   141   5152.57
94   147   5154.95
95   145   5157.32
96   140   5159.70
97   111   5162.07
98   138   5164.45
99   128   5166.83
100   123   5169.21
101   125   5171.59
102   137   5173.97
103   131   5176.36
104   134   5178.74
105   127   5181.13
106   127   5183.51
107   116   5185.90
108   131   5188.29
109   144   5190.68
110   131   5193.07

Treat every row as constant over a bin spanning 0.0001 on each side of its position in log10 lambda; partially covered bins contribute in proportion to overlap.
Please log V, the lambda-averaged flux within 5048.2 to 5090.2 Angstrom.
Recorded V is 135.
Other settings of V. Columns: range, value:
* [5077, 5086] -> 140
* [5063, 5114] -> 136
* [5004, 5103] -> 132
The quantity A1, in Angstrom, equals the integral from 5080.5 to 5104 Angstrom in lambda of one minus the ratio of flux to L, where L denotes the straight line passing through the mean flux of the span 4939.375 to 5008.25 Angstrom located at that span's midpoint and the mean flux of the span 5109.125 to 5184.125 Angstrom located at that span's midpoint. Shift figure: -0.1 Angstrom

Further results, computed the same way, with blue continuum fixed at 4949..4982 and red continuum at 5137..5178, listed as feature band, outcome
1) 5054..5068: 0.4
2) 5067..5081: -1.3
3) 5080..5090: -0.3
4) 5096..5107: 0.1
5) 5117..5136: -0.4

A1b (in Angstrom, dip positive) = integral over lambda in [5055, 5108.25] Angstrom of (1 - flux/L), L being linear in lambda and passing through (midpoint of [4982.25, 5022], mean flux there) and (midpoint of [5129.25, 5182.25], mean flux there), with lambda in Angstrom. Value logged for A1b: -1.5 Angstrom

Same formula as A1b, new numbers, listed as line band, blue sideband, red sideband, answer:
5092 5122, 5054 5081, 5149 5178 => 0.7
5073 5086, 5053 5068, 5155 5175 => -1.6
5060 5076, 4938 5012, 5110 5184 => -0.7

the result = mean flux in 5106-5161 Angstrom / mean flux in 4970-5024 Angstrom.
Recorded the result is 1.08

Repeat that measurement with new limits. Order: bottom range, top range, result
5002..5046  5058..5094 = 1.07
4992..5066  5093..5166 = 1.05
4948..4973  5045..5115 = 1.05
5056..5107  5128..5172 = 1.01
